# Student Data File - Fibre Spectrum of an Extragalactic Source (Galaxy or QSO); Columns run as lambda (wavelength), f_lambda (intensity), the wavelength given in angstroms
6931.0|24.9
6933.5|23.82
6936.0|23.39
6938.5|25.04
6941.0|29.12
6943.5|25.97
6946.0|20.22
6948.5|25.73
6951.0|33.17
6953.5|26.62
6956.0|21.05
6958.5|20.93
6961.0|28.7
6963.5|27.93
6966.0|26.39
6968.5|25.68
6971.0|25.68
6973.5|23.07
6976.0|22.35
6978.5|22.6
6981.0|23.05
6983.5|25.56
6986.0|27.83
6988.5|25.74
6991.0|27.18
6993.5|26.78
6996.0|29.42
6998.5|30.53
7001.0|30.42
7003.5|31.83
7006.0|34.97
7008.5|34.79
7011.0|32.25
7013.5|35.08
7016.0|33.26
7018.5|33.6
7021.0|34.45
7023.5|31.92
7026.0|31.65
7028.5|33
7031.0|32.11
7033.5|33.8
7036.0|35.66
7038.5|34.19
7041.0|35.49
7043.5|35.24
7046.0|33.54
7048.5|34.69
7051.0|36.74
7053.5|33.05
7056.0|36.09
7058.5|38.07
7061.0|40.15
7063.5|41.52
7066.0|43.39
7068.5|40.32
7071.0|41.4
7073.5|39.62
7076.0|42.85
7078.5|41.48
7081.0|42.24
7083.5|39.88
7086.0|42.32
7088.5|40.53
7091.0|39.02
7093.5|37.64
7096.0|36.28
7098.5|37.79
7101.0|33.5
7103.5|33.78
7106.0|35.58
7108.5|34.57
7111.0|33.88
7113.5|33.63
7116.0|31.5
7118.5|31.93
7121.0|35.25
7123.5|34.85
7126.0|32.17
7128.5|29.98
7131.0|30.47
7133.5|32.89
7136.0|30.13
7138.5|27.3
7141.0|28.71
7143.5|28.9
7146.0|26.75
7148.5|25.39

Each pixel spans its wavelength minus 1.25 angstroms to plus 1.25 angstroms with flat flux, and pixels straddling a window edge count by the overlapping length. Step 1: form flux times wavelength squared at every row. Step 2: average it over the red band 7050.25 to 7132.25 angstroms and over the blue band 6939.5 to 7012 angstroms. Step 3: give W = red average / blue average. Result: 1.41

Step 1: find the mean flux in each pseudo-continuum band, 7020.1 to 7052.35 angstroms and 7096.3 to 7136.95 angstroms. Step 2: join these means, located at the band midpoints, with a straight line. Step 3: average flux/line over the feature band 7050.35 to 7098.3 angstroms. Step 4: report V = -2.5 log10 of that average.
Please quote -0.18 mag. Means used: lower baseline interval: 34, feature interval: 39.6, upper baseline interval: 33.3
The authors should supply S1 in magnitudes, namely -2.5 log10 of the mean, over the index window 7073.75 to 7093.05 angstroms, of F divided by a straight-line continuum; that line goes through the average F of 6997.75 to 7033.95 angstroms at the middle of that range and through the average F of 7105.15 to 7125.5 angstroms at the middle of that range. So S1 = -0.22 mag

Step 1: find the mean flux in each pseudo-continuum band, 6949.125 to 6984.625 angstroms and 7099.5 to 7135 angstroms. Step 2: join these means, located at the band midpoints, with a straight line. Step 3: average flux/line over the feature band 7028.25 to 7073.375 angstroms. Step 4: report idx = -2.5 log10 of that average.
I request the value -0.23 mag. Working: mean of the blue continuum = 25.2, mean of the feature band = 36.7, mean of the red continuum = 33.2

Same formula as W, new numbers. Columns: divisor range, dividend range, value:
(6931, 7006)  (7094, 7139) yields 1.32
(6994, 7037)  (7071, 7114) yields 1.19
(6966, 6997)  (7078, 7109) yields 1.54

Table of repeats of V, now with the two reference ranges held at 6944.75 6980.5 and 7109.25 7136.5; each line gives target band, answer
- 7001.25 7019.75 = -0.23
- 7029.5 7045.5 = -0.20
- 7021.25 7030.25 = -0.16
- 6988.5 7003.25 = -0.09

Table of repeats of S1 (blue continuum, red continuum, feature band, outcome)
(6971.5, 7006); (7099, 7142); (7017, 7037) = -0.17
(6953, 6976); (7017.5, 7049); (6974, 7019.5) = 0.00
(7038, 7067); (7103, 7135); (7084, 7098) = -0.13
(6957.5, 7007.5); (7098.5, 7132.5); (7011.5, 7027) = -0.16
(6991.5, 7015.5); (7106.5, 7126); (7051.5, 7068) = -0.18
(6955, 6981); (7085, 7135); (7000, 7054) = -0.18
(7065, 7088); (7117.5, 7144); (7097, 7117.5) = 0.04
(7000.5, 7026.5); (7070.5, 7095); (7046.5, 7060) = 0.05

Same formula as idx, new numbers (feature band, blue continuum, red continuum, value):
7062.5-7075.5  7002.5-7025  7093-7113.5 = -0.194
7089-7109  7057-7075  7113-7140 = -0.014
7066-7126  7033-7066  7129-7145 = -0.140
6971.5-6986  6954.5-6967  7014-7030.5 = 0.150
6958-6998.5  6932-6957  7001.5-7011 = 0.155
